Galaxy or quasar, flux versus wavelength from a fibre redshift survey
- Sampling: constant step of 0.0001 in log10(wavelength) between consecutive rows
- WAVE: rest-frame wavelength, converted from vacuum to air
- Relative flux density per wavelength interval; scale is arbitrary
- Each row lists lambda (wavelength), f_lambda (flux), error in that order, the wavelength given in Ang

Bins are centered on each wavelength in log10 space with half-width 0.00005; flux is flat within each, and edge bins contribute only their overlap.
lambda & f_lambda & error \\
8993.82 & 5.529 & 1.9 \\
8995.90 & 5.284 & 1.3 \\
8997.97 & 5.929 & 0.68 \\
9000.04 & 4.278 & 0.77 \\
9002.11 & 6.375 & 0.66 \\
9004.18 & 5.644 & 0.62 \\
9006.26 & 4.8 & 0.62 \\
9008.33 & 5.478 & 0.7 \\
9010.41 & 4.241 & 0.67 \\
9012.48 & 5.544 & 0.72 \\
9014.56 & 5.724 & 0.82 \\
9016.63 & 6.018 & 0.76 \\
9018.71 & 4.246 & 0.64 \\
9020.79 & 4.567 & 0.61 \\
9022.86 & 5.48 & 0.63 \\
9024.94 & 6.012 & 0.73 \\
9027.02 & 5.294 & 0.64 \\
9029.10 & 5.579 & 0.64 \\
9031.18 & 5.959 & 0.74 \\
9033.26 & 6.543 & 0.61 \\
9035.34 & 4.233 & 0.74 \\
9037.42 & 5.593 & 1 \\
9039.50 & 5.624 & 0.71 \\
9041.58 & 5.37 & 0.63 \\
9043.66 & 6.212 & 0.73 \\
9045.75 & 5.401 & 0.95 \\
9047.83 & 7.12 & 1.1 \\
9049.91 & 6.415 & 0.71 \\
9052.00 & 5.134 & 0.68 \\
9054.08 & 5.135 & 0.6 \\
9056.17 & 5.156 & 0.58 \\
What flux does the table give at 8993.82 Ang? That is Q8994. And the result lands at 5.529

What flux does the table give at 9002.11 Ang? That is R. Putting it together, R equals 6.375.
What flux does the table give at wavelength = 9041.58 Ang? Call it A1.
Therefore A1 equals 5.37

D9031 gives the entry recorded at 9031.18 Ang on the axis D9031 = 5.959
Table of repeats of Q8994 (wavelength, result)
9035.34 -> 4.233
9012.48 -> 5.544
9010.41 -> 4.241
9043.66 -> 6.212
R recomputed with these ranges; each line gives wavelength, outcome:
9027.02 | 5.294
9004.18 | 5.644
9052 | 5.134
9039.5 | 5.624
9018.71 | 4.246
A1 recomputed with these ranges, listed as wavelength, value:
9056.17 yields 5.156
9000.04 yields 4.278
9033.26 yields 6.543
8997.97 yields 5.929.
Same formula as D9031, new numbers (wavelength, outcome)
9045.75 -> 5.401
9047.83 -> 7.12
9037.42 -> 5.593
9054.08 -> 5.135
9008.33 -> 5.478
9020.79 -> 4.567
